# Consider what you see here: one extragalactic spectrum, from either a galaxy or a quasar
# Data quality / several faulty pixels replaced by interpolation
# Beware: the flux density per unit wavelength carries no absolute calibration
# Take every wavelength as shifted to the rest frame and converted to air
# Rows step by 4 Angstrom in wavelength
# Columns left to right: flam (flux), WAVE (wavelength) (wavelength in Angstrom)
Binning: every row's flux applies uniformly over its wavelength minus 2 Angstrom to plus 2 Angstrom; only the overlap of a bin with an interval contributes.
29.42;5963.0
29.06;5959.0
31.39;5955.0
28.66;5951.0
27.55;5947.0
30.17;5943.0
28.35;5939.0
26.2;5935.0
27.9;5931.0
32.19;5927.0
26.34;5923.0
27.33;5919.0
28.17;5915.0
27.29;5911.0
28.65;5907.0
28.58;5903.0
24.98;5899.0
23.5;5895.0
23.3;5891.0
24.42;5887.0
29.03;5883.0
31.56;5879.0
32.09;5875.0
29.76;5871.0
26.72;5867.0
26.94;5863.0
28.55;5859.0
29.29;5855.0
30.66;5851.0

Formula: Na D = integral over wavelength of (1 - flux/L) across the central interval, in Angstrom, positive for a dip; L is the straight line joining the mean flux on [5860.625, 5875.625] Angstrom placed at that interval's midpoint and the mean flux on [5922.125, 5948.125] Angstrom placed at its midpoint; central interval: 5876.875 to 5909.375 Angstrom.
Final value 2.0 Angstrom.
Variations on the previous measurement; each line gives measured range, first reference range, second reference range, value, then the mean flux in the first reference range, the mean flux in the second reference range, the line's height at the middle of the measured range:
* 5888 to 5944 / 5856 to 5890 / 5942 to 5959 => 3.3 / 28.5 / 29.4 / 29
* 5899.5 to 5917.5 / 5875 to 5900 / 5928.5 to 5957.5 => -0.3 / 26.7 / 28.7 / 27.4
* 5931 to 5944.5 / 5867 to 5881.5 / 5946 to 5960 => 0.6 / 30.5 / 29.3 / 29.5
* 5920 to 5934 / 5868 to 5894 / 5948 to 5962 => 0.2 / 28.1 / 29.5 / 29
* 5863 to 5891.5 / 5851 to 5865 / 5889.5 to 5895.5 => -2.9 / 28.6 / 23.4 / 25.7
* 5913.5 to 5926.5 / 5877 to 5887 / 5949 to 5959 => 0.7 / 29.1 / 29.8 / 29.5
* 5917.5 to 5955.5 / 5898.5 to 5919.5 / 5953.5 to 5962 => 0.7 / 27.7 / 30.1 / 29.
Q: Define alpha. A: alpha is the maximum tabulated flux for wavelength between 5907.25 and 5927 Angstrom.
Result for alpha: 32.19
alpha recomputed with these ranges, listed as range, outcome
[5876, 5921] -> 31.56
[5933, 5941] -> 28.35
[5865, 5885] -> 32.09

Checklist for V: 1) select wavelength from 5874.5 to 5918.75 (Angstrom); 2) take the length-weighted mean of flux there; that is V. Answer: 27.3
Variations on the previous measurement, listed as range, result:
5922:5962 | 28.9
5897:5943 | 27.9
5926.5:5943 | 28.5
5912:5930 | 28.4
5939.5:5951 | 28.8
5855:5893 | 28.1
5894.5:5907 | 26.4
